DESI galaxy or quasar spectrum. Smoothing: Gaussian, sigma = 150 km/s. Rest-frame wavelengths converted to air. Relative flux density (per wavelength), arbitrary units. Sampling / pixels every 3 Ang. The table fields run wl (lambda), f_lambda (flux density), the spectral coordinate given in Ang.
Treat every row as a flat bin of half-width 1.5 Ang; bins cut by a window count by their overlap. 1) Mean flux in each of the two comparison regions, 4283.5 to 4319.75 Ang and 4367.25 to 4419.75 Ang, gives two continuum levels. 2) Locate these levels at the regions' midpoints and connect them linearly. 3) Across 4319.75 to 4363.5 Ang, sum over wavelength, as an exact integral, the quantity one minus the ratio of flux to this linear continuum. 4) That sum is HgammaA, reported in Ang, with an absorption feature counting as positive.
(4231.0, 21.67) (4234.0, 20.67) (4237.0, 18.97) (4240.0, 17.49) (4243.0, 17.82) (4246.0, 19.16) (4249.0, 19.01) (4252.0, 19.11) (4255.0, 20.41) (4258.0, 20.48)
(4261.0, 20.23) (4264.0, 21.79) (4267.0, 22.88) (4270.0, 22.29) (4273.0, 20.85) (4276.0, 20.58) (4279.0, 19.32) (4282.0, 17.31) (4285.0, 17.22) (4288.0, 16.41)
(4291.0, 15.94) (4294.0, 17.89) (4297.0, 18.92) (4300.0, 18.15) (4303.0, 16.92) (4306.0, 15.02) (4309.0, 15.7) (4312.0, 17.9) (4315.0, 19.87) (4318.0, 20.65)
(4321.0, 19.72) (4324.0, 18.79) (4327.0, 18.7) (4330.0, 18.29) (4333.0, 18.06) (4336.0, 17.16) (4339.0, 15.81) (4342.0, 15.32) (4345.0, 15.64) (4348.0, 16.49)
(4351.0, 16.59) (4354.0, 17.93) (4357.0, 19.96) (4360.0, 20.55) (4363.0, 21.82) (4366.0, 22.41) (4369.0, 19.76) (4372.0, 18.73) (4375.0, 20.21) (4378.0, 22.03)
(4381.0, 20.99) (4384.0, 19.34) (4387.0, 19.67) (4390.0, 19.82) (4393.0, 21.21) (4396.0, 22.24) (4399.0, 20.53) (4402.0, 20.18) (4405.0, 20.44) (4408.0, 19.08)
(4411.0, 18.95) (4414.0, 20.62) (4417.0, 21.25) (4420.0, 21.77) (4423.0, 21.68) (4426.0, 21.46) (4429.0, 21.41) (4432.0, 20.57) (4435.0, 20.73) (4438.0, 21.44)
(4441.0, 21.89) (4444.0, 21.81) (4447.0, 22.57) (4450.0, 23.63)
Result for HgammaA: 1.9 Ang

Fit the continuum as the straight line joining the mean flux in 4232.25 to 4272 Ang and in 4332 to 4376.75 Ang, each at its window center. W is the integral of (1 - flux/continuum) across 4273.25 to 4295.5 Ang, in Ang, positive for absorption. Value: 1.79 Ang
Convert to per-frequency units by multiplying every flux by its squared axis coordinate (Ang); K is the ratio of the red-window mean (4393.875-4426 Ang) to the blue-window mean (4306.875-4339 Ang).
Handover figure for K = 1.18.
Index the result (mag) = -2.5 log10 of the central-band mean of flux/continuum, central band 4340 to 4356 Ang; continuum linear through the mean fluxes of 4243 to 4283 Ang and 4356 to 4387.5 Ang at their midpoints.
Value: 0.23 mag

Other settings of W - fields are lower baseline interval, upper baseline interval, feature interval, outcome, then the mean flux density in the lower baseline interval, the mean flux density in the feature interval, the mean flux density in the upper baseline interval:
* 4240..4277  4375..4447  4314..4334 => 1.32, 20.3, 19.2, 20.9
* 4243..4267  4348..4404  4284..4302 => 2.39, 20.1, 17.4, 20.1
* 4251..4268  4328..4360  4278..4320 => 3.25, 20.8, 17.7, 17.3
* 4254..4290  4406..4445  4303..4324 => 2.18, 19.9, 18.1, 21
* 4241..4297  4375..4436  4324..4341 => 1.98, 19.3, 17.6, 20.7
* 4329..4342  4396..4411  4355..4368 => -1.96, 17.1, 21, 20.2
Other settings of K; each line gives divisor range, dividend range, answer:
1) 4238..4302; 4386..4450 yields 1.17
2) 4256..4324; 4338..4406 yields 1.07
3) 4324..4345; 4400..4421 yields 1.22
